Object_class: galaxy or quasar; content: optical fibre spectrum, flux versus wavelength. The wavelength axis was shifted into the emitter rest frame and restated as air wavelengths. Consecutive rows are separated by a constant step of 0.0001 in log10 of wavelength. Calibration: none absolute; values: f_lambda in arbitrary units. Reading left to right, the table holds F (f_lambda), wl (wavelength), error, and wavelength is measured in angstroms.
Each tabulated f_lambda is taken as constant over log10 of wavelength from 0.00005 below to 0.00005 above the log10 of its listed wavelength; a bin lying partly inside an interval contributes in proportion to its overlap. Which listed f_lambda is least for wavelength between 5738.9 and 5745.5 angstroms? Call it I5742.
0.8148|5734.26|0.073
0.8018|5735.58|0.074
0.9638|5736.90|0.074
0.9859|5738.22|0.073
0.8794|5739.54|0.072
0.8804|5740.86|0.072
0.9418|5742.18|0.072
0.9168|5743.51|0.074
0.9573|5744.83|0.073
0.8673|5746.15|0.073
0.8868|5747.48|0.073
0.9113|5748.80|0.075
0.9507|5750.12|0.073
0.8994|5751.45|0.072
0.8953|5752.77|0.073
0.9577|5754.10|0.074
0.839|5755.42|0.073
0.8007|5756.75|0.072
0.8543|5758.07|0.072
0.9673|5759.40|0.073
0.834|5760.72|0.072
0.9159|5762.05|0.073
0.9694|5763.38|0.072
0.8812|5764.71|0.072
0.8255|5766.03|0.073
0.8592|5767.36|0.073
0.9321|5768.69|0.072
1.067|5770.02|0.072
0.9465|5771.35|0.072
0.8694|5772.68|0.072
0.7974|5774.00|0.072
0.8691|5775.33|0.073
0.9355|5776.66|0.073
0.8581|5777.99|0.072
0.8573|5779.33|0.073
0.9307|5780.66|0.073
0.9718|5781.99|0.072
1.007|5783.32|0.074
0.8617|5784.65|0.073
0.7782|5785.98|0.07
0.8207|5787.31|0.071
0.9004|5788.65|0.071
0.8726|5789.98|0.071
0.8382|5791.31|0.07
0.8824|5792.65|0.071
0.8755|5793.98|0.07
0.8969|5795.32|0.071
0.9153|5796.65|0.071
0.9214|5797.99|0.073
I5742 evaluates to 0.8794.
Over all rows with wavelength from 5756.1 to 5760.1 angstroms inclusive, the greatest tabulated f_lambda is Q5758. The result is 0.9673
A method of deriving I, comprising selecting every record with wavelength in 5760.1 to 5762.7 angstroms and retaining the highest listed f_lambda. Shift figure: 0.9159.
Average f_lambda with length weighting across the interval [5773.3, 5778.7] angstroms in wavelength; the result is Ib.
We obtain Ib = 0.865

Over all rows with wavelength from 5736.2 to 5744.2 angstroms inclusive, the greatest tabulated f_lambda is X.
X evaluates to 0.9859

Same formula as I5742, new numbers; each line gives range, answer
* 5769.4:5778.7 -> 0.7974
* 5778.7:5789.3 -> 0.7782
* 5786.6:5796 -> 0.8207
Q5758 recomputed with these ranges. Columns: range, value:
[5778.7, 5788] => 1.007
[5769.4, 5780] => 1.067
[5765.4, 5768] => 0.8592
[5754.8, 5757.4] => 0.839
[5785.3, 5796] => 0.9004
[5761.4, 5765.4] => 0.9694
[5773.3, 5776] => 0.8691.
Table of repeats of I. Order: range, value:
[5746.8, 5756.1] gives 0.9577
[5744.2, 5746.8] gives 0.9573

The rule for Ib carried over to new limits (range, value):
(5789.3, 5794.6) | 0.868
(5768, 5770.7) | 0.996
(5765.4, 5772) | 0.926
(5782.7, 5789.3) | 0.872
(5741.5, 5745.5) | 0.938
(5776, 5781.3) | 0.894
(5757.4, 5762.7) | 0.893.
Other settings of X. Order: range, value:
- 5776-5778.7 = 0.9355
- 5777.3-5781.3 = 0.9307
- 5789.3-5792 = 0.8726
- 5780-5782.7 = 0.9718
